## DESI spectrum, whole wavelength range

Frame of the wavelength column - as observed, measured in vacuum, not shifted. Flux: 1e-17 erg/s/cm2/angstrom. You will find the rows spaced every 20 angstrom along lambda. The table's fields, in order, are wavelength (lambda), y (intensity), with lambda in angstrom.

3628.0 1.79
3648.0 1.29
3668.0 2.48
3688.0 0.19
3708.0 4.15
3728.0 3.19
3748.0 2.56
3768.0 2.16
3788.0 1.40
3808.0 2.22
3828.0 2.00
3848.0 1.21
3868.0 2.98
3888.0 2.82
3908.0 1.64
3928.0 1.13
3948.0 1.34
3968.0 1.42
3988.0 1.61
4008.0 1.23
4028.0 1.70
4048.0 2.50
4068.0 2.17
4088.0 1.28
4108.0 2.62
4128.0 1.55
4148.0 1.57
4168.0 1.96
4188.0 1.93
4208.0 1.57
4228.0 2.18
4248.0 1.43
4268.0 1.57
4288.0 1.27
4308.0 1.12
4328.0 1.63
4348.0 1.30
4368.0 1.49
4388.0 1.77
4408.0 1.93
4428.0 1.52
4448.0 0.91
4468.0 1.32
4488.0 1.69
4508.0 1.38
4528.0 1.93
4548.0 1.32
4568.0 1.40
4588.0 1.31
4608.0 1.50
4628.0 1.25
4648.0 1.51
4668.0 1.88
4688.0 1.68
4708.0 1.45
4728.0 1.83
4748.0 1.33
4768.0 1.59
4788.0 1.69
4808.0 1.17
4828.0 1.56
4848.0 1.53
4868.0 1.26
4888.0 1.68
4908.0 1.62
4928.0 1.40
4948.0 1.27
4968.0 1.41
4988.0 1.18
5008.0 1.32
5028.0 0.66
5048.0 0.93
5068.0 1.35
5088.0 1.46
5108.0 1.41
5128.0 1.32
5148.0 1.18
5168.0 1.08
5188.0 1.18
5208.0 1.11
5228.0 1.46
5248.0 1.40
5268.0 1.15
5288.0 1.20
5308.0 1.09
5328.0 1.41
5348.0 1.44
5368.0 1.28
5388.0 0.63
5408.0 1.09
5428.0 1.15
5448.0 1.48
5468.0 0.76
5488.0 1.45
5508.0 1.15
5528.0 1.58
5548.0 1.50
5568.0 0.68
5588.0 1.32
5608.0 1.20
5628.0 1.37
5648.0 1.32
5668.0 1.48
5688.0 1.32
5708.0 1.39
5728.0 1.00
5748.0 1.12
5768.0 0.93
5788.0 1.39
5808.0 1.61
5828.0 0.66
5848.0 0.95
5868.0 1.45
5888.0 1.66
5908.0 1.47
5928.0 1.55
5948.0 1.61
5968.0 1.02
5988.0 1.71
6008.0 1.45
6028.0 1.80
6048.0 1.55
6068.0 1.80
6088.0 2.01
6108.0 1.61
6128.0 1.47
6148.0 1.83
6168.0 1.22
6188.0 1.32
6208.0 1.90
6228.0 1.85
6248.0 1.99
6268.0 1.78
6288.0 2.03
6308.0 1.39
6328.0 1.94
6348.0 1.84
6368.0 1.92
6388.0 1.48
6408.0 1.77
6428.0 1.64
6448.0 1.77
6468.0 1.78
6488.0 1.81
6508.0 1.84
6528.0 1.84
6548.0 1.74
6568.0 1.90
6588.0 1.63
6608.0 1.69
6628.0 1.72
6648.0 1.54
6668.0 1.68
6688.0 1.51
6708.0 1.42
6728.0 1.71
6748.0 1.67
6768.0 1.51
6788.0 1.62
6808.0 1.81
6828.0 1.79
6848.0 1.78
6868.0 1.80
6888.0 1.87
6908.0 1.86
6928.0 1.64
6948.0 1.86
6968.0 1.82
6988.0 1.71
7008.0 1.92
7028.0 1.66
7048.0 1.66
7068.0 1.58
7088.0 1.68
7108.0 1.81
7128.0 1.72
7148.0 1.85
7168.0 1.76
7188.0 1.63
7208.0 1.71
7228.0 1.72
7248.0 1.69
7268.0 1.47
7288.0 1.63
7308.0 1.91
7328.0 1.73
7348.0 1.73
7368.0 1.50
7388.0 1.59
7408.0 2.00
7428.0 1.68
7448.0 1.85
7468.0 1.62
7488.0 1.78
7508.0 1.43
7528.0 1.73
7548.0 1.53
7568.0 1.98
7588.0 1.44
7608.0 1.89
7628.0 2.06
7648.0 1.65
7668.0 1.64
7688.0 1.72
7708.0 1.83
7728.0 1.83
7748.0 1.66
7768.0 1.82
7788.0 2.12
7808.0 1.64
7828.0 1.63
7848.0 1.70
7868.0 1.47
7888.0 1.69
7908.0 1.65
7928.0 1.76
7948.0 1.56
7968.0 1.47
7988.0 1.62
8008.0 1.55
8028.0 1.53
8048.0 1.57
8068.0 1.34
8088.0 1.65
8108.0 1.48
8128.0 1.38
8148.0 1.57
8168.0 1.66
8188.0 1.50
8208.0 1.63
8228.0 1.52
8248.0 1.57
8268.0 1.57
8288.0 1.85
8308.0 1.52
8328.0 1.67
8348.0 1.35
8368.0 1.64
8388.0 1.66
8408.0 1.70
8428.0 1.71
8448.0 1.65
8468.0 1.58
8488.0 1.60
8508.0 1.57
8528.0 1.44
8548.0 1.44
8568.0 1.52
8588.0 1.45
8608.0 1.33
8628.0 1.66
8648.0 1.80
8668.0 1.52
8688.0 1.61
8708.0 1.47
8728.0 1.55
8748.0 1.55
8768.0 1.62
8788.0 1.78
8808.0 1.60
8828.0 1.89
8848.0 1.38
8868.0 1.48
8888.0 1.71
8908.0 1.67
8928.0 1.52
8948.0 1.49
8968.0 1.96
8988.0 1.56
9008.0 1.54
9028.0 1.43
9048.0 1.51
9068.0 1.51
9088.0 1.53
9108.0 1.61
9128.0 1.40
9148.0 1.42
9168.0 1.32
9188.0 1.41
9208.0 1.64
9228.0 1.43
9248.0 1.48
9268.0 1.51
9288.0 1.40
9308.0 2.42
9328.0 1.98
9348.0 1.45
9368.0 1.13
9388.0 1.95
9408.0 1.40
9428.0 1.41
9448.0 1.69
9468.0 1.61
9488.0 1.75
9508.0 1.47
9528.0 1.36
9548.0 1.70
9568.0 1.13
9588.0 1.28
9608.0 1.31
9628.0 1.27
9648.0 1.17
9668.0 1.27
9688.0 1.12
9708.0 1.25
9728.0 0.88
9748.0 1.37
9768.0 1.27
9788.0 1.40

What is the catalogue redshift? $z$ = 0.556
